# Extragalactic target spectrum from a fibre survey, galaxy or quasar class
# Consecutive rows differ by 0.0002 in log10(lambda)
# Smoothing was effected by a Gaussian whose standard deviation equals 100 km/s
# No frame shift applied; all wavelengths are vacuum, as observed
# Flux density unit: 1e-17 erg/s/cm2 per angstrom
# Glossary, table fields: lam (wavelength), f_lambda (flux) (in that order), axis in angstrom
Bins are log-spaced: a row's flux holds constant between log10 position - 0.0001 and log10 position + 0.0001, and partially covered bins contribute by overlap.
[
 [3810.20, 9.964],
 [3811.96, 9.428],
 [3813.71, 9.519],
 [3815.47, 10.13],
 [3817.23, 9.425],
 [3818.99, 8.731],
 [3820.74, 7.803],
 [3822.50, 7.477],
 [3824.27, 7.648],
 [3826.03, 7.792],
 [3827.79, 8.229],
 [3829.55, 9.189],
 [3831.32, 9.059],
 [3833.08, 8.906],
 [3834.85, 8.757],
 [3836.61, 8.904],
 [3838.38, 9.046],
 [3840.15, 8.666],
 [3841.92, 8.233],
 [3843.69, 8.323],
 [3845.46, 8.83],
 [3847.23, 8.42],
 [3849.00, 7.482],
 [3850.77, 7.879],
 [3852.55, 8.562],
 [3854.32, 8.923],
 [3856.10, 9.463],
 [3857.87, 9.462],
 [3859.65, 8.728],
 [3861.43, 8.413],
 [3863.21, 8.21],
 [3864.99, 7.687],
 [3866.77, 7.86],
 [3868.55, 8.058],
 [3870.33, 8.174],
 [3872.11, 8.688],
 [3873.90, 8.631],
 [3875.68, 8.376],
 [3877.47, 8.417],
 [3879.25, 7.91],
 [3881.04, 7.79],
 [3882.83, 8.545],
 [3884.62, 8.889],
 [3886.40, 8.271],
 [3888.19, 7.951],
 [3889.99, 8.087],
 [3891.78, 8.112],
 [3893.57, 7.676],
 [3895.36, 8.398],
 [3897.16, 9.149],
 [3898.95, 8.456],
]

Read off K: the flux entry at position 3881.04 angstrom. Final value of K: 7.79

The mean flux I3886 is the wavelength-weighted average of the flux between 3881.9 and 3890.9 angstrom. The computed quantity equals 8.34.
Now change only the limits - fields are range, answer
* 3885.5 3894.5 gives 8.03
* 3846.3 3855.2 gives 8.26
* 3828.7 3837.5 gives 8.96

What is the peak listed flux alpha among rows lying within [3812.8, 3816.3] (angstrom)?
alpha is 10.13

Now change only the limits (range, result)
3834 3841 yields 9.046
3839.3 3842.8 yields 8.666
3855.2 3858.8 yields 9.463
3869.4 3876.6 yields 8.688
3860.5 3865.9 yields 8.413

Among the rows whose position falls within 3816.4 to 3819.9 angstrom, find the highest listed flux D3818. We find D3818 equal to 9.425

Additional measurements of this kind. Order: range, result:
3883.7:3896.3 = 8.889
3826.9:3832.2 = 9.189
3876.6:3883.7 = 8.545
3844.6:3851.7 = 8.83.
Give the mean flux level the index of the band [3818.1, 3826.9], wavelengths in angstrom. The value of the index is 7.89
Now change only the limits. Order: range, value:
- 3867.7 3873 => 8.32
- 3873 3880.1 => 8.34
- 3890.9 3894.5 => 7.91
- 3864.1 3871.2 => 7.95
